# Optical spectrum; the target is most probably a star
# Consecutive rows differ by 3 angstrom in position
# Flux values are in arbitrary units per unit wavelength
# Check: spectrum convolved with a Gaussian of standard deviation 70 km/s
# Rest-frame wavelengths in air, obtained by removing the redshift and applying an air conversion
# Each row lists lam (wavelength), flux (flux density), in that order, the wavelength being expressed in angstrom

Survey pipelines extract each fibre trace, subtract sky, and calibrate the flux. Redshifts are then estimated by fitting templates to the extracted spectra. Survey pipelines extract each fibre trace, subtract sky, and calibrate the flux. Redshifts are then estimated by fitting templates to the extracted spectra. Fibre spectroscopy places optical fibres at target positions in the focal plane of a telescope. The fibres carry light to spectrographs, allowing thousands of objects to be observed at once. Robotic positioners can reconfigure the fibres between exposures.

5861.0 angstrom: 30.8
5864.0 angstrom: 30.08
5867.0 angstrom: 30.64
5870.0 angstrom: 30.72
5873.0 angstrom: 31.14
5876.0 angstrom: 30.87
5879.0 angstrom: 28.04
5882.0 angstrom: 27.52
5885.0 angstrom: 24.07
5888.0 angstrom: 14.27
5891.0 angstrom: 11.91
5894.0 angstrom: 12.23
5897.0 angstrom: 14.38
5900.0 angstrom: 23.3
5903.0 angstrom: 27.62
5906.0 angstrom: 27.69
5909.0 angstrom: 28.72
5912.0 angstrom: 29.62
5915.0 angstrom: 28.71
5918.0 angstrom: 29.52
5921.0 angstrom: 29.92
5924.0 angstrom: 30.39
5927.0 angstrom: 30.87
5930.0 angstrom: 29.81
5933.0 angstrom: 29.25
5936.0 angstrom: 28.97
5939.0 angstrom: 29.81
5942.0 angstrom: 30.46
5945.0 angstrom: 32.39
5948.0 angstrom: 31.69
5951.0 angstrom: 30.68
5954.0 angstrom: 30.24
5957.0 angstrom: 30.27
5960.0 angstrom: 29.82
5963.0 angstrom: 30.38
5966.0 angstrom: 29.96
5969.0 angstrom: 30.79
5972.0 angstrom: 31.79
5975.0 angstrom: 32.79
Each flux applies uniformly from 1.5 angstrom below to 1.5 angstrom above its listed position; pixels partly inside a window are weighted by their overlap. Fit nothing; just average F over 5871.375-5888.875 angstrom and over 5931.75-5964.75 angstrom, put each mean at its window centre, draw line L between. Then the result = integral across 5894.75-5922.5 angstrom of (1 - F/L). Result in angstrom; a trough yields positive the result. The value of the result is 1.90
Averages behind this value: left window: 26.4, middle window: 26.2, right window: 30.4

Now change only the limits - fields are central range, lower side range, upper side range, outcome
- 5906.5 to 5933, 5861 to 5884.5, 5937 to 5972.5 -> 0.6 angstrom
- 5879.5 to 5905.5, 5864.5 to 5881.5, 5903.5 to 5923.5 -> 8.4 angstrom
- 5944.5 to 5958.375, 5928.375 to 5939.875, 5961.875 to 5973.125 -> -0.4 angstrom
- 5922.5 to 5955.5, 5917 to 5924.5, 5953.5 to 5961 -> -0.4 angstrom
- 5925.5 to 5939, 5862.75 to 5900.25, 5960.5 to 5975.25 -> -0.9 angstrom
